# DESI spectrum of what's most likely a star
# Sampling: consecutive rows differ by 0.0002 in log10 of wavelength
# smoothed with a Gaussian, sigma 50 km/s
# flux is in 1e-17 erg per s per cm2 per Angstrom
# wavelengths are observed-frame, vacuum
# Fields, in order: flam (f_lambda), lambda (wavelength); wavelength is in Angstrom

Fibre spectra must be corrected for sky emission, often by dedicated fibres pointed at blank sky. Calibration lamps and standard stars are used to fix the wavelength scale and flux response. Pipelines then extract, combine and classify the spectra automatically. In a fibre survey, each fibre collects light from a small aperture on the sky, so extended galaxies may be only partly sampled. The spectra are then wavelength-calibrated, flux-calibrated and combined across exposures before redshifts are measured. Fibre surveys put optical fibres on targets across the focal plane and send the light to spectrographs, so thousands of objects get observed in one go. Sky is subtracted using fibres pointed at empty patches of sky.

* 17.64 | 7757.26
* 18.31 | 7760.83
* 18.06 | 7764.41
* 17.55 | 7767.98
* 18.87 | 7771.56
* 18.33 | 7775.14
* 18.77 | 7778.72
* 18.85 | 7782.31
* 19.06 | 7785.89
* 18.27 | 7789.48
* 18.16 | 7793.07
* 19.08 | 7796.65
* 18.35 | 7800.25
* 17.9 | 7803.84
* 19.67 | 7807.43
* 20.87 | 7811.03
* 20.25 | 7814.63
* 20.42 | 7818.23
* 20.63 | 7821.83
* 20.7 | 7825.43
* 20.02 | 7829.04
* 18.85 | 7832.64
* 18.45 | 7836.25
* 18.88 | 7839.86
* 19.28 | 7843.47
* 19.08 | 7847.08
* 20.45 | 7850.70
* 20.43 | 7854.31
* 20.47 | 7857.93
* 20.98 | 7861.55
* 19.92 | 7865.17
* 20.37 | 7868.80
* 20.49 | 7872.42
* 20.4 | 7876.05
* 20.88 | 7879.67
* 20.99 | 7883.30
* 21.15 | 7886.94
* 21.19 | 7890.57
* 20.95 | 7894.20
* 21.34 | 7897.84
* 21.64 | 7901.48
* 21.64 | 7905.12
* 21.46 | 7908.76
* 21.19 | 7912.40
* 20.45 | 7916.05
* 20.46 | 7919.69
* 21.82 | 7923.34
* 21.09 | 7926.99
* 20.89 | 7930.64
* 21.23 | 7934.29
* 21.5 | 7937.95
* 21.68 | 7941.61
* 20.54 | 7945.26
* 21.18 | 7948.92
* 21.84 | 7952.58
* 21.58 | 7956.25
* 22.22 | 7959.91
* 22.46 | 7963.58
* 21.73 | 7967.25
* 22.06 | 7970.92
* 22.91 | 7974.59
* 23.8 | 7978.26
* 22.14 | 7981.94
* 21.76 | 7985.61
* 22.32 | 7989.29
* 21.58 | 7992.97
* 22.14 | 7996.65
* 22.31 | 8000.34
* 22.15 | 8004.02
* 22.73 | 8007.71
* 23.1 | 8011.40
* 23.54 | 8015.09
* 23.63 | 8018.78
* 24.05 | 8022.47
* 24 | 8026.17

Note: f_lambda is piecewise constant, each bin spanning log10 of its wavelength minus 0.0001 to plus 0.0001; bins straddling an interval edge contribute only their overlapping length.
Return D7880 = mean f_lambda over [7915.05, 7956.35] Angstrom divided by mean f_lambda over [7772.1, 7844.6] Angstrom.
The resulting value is 1.10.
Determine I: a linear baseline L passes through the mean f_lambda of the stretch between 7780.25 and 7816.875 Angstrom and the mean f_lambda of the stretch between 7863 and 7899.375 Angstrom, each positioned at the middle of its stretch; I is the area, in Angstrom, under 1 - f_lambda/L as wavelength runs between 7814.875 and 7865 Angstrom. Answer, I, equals 0.00 Angstrom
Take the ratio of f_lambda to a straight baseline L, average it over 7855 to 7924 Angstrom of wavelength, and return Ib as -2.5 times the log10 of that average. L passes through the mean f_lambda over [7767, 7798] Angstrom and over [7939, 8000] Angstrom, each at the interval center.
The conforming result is -0.02 mag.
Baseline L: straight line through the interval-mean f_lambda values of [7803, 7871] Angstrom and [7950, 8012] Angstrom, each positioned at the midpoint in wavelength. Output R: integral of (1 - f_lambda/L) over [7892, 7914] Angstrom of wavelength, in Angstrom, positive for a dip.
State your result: -0.4 Angstrom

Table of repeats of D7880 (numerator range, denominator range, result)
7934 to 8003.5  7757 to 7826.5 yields 1.16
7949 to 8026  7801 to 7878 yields 1.13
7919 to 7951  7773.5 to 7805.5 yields 1.14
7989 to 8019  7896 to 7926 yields 1.06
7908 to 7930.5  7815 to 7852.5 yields 1.07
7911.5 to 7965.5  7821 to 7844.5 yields 1.09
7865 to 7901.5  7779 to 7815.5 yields 1.10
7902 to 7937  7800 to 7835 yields 1.07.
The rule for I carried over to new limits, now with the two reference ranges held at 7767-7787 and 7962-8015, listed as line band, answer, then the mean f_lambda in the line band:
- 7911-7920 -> 0.2 Angstrom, 20.7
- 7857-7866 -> -0.2 Angstrom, 20.5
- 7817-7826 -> -0.5 Angstrom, 20.6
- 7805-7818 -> -0.6 Angstrom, 20.2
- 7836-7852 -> 0.4 Angstrom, 19.3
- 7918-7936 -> 0.2 Angstrom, 21.1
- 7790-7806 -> 0.5 Angstrom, 18.4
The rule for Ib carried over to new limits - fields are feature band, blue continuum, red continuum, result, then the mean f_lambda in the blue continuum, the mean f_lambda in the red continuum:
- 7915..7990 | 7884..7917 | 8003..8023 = 0.02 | 21.2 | 23.2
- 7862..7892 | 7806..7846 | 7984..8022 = 0.00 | 19.8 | 22.6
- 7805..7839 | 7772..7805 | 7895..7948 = -0.04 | 18.6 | 21.2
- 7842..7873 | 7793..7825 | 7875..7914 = 0.02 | 19.6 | 21.2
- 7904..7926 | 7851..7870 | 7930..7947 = -0.01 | 20.4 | 21.2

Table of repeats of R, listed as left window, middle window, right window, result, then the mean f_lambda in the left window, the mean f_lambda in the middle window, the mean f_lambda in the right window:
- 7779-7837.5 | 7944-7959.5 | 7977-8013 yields 0.2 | 19.3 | 21.4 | 22.4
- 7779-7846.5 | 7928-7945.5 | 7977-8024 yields 0.3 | 19.3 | 21.2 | 22.7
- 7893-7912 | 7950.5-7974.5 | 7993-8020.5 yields 0.1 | 21.4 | 22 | 22.7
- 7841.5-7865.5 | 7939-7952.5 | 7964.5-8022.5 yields 0.3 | 20.1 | 21.3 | 22.6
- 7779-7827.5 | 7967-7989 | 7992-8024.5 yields -0.1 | 19.4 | 22.4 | 22.8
